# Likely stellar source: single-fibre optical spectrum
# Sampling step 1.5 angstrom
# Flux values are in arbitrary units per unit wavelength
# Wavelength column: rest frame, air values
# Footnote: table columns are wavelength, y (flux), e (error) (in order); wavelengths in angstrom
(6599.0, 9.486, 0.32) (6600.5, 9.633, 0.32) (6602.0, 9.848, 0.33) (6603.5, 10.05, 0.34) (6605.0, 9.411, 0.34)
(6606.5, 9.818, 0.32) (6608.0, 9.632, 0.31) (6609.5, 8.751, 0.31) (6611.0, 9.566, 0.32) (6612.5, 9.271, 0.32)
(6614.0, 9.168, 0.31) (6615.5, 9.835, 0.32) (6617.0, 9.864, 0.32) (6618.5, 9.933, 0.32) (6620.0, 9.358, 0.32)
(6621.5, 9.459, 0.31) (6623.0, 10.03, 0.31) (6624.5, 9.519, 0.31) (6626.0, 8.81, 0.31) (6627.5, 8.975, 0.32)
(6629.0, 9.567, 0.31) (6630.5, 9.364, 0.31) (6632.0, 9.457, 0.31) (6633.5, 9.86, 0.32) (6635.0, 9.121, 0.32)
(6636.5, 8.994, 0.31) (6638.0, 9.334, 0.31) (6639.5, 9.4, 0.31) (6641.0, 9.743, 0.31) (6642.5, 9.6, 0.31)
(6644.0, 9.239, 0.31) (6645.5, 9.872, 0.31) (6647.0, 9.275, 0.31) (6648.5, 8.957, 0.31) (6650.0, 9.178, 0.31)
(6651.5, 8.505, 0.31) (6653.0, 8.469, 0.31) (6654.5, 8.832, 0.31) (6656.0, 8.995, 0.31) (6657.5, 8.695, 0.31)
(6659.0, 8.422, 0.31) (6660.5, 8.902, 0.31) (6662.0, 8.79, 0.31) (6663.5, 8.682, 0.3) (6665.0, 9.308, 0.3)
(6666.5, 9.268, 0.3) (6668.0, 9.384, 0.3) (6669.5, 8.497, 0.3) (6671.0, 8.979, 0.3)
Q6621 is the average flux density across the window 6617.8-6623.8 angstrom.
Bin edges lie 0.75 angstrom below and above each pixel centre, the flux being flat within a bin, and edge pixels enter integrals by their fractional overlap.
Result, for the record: 9.69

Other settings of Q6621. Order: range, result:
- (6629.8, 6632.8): 9.42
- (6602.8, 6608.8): 9.72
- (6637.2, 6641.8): 9.49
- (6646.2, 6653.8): 8.88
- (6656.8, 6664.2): 8.7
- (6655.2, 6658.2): 8.85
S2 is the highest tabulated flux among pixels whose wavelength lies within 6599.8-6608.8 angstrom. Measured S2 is 10.05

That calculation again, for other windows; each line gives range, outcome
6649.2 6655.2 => 9.178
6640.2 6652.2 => 9.872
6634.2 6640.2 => 9.4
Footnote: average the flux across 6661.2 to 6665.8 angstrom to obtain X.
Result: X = 8.93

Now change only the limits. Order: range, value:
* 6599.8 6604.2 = 9.84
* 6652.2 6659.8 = 8.68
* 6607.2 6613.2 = 9.31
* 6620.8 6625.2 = 9.67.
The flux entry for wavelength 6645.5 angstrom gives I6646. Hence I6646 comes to 9.872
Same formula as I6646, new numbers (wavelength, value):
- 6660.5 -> 8.902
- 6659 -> 8.422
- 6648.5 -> 8.957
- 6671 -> 8.979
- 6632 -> 9.457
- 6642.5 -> 9.6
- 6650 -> 9.178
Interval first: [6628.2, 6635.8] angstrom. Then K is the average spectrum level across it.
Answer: 9.47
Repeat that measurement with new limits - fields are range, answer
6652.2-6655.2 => 8.65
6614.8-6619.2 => 9.88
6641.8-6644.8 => 9.42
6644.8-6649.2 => 9.37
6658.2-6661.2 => 8.66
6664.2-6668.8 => 9.3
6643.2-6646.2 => 9.55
